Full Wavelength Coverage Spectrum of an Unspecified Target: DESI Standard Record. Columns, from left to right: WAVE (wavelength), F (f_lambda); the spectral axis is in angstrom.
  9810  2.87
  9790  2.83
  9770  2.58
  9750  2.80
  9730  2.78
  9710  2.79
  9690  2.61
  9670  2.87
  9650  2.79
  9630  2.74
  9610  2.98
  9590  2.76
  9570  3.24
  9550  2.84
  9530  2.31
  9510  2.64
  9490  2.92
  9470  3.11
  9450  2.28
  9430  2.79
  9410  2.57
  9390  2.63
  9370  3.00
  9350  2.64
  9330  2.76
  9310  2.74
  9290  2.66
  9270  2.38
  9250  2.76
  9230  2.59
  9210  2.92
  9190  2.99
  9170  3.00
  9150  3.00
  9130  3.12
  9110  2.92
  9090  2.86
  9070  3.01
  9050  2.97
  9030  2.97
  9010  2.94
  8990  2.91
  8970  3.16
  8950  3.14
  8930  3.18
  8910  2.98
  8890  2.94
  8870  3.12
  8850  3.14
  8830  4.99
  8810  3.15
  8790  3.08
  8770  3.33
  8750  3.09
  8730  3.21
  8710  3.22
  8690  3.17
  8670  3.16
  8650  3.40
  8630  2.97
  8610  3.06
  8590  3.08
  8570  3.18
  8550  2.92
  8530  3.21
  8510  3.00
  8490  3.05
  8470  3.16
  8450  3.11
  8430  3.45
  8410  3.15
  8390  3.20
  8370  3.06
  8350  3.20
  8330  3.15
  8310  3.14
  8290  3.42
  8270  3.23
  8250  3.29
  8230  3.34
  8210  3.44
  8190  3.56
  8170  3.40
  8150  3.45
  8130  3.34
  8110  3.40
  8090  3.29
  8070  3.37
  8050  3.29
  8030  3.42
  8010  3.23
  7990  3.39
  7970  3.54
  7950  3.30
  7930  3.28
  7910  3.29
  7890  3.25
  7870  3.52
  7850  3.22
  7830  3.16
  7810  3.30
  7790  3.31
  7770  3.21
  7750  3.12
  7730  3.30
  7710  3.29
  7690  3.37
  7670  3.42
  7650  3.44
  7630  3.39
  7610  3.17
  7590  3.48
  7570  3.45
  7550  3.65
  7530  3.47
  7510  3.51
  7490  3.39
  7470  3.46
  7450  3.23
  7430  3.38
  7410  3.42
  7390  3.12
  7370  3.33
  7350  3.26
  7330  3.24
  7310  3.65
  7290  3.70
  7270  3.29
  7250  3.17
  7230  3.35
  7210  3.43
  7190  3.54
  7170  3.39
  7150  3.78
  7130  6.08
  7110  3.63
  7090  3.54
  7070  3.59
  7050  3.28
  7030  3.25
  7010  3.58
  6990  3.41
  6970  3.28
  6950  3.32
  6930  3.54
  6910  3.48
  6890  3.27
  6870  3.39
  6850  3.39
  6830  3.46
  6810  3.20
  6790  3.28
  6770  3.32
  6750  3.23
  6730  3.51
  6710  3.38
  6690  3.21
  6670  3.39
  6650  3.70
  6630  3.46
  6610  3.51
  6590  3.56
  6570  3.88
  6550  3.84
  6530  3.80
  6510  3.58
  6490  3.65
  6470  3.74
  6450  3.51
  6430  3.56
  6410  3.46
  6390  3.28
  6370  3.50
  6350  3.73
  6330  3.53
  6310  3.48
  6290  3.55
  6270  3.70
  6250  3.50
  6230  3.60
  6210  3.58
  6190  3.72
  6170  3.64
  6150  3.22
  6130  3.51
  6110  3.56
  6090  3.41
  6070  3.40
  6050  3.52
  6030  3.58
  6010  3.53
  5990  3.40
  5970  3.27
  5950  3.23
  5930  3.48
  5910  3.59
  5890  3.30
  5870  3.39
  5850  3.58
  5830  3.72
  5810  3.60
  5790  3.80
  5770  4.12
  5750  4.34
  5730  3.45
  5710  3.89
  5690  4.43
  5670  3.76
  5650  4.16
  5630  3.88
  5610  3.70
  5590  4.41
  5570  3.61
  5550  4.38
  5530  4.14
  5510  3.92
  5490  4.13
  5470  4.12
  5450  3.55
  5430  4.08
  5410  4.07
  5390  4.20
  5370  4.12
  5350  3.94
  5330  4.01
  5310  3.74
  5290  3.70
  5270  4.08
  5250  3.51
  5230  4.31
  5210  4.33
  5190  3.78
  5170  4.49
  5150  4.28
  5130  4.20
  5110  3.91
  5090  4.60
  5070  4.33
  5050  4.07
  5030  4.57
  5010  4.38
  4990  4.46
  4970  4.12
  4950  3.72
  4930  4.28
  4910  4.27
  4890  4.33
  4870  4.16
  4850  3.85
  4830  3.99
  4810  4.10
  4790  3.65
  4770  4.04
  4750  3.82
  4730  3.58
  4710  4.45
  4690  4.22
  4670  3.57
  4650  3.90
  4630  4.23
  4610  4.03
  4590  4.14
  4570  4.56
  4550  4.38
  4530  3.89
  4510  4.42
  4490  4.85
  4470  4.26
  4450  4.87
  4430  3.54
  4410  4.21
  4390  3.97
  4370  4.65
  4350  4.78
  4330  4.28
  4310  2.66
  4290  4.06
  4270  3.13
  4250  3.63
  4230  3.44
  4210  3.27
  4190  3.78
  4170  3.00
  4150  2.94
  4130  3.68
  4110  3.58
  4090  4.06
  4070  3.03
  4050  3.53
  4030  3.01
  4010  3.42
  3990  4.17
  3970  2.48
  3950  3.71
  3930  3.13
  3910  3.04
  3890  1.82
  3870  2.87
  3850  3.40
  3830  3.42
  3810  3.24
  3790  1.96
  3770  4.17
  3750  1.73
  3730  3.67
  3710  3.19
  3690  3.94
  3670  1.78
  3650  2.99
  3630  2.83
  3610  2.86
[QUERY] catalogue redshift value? 0.09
